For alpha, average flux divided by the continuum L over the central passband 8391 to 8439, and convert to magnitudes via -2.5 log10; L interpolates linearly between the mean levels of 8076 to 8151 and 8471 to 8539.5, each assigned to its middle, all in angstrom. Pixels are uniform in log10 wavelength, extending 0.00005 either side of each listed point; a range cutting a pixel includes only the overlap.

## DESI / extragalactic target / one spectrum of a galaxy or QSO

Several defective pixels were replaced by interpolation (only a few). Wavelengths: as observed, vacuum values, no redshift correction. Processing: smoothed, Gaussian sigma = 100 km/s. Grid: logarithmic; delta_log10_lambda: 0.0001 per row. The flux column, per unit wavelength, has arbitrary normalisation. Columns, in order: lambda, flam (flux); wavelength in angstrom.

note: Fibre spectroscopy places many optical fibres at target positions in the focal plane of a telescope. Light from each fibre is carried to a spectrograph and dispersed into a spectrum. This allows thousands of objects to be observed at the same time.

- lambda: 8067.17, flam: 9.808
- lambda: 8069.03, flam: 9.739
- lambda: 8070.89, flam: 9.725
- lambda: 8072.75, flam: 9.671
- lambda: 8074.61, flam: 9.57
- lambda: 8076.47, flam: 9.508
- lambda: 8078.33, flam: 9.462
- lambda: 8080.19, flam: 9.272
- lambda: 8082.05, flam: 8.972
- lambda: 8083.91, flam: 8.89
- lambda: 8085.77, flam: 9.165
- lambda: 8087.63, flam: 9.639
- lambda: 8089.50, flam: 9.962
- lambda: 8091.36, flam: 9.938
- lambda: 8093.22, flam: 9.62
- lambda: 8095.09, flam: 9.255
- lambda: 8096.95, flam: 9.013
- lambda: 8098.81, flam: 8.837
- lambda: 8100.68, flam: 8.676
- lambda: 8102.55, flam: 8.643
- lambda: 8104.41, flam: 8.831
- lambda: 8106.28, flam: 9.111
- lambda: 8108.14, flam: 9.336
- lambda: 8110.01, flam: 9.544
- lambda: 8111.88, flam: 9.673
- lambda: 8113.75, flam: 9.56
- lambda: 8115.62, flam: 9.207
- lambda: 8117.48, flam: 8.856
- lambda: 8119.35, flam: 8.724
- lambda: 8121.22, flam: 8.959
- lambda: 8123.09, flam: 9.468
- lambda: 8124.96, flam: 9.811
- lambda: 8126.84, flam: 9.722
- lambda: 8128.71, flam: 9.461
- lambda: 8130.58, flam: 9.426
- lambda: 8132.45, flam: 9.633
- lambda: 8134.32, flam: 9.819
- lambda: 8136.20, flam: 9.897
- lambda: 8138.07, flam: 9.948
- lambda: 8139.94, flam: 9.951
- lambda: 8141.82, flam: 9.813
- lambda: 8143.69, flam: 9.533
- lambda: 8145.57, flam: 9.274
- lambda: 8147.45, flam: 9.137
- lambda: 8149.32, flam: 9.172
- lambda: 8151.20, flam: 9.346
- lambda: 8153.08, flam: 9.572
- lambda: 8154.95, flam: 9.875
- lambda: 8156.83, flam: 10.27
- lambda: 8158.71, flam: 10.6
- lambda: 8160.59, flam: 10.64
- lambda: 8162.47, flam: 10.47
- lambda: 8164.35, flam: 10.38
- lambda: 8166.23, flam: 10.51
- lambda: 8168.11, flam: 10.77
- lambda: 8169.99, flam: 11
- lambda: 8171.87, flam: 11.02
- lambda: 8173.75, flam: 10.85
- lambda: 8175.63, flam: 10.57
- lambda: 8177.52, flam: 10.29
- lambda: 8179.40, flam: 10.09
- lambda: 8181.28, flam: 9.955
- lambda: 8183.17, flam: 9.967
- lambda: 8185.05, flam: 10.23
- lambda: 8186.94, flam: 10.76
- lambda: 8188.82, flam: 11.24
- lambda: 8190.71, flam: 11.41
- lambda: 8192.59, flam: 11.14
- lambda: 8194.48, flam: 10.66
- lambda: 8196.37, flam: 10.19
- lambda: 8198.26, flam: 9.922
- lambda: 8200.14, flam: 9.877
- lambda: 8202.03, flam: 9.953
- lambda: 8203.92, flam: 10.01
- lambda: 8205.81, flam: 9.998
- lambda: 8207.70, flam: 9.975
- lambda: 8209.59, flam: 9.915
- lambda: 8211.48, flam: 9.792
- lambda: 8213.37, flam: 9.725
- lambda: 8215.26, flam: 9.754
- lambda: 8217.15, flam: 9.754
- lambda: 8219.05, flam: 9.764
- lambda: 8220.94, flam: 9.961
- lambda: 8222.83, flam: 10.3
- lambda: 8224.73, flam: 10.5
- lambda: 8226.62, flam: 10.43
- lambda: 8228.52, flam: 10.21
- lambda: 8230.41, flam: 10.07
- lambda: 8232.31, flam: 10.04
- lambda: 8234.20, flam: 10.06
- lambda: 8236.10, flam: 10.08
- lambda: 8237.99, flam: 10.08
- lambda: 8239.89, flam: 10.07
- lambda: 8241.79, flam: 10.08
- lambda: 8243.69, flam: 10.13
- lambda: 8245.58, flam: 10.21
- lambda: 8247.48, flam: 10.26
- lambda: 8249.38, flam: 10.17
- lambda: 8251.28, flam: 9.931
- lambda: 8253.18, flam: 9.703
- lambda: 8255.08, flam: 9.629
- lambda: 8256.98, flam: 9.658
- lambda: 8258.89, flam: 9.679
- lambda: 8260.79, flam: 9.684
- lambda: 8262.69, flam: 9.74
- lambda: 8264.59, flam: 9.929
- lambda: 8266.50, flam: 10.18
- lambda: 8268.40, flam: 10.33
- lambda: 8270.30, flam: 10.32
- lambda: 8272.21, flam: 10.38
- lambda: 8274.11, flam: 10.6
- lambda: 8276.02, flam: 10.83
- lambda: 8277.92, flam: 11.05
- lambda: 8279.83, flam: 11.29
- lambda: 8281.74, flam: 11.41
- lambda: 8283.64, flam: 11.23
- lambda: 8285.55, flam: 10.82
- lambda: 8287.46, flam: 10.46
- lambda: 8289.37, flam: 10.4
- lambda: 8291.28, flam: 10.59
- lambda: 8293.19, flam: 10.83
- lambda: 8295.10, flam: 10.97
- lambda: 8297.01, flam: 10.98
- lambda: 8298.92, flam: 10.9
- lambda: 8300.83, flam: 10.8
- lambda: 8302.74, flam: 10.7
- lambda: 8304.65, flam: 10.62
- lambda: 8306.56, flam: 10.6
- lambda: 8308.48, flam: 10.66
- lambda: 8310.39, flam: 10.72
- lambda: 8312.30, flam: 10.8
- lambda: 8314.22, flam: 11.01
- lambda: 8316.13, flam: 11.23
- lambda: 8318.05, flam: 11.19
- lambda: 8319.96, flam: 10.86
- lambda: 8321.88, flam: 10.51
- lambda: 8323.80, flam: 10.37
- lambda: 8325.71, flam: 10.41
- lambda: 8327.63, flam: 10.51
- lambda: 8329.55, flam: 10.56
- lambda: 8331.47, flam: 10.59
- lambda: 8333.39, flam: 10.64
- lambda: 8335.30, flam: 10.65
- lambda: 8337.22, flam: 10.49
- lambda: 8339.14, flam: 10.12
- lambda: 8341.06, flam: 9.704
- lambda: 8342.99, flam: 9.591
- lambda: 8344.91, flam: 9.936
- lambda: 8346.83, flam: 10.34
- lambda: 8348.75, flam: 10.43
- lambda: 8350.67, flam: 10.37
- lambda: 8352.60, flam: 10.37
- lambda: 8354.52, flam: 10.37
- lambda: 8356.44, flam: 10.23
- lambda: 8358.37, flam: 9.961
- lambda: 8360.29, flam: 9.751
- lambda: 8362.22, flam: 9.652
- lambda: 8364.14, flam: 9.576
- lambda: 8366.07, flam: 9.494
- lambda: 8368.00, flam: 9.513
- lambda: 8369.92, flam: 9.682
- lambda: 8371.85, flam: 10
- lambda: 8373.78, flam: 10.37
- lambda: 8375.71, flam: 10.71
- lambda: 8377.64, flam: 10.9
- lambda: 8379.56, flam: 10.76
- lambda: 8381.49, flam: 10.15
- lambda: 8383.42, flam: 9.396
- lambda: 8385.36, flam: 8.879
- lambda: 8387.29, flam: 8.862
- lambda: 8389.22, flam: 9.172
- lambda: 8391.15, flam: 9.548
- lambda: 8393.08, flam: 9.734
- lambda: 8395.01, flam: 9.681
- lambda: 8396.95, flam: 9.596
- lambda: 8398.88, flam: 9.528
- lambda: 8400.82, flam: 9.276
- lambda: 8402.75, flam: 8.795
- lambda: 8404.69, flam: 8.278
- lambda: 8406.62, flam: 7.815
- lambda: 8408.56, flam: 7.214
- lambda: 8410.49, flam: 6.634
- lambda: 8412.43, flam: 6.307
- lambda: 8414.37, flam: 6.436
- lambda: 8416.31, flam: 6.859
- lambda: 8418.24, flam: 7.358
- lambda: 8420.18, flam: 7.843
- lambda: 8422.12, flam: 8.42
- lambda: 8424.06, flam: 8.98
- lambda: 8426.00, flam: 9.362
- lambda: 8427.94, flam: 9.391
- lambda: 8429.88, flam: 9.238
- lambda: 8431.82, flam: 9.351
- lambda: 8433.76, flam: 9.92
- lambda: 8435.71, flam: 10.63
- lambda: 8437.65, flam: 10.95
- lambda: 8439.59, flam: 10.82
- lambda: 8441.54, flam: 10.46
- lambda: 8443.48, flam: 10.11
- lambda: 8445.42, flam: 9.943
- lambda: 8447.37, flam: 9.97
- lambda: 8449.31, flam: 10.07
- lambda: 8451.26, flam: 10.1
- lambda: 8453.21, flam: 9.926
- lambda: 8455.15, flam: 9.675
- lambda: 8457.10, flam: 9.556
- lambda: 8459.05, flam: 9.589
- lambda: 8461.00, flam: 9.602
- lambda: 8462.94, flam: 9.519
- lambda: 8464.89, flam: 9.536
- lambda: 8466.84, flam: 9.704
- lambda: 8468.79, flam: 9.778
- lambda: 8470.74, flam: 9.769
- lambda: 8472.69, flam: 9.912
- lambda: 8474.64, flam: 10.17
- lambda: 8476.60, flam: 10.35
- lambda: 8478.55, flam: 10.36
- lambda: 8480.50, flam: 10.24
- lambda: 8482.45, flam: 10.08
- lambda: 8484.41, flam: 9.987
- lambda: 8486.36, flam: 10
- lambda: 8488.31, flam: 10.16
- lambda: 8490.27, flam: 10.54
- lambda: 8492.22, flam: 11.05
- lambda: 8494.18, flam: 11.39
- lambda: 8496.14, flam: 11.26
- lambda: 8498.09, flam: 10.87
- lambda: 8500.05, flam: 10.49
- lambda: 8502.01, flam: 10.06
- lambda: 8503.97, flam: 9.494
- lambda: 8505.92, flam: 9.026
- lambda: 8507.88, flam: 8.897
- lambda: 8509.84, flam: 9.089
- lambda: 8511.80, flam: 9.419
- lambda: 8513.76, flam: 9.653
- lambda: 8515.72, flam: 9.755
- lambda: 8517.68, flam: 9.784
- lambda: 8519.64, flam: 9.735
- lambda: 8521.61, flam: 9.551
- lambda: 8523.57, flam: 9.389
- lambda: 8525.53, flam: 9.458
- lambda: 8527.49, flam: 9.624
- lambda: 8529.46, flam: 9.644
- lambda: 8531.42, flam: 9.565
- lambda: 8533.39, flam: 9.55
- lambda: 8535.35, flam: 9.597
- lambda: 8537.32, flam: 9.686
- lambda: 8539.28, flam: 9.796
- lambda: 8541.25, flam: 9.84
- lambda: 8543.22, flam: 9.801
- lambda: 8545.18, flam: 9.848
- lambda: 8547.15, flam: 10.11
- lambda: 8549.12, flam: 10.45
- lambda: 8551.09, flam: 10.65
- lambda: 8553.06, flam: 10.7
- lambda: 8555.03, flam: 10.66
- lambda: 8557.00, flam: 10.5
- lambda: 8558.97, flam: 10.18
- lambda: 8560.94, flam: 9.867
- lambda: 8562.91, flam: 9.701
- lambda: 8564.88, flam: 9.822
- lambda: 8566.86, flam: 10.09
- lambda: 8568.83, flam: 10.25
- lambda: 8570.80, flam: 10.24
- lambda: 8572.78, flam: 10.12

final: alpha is 0.13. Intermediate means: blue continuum 9.37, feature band 8.69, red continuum 9.93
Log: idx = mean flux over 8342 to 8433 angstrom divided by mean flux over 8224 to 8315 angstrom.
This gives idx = 0.89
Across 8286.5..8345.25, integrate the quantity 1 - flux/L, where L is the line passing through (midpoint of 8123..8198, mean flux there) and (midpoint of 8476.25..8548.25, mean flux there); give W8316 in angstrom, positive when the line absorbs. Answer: -3.22 angstrom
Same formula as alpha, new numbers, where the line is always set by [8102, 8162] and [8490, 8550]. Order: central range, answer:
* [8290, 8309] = -0.11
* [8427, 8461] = -0.02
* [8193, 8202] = -0.07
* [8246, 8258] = -0.03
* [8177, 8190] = -0.09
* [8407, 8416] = 0.41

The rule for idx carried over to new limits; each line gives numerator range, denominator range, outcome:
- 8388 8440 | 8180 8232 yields 0.86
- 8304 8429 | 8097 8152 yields 1.03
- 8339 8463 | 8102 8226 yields 0.95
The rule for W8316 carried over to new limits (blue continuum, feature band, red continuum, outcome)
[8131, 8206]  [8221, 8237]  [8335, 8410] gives -0.25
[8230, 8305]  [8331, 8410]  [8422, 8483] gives 2.87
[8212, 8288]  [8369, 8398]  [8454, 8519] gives 0.70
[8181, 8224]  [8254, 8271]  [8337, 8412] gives 0.13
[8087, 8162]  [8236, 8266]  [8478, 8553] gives -0.91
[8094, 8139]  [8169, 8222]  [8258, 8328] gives -2.02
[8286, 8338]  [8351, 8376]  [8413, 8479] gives 0.67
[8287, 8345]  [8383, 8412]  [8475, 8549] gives 4.37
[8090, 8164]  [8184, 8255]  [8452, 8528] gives -4.06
